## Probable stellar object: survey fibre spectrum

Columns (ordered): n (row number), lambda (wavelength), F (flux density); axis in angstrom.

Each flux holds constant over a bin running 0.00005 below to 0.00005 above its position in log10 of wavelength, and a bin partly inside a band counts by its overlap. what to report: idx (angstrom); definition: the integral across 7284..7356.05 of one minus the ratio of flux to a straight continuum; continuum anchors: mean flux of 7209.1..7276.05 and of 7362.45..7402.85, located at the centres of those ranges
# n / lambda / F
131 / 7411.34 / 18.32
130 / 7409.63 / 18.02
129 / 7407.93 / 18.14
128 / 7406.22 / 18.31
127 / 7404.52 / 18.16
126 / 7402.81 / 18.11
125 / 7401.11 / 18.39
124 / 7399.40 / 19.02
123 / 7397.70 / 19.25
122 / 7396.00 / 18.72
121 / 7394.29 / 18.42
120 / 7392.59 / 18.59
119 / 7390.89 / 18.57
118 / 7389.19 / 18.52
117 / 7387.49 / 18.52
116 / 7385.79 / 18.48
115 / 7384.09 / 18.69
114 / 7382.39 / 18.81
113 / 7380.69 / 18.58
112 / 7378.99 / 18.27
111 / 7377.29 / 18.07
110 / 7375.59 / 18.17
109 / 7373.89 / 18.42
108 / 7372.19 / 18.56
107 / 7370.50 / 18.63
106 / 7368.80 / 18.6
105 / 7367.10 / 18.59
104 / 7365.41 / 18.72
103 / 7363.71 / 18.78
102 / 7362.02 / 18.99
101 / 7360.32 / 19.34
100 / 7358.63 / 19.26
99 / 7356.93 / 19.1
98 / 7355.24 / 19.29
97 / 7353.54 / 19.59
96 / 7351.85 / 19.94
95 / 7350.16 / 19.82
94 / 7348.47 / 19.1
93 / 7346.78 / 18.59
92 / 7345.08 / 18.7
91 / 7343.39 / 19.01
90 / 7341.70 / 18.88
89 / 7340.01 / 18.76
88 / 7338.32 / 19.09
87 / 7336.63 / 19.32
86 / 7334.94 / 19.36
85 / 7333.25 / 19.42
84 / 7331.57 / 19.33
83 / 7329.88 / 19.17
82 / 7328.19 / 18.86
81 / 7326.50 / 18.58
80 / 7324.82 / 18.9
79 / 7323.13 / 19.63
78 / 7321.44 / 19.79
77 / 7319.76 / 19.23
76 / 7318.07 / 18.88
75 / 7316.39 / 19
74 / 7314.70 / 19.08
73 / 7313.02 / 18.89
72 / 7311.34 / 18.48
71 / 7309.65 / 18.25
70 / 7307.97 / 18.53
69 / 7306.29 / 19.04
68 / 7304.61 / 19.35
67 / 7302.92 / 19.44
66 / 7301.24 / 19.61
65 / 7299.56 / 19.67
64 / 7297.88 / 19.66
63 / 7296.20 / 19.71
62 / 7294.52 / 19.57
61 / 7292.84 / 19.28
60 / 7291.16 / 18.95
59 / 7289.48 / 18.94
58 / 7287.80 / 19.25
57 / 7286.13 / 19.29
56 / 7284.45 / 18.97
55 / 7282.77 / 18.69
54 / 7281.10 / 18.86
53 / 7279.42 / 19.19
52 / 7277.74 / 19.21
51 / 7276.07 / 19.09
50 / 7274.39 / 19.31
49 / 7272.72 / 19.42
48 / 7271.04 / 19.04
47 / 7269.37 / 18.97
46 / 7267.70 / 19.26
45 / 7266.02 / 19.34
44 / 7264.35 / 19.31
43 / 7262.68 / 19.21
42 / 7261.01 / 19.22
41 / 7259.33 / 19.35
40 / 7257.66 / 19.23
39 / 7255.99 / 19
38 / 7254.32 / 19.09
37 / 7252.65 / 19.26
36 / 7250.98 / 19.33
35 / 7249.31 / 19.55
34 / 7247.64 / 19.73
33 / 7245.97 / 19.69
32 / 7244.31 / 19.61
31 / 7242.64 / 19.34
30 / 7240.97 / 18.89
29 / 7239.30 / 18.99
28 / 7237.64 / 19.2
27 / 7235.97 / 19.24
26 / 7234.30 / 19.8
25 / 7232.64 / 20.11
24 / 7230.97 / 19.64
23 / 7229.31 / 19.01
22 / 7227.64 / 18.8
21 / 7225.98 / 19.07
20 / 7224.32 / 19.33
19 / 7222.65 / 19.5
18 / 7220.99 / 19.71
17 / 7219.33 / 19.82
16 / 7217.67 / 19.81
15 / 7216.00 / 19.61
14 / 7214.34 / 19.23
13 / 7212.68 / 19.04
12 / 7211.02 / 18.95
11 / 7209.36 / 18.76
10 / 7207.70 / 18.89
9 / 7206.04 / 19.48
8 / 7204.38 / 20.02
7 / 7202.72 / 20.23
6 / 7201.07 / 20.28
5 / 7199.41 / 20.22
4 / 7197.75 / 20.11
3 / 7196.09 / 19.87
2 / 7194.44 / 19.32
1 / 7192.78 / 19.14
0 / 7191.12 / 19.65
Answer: -1.0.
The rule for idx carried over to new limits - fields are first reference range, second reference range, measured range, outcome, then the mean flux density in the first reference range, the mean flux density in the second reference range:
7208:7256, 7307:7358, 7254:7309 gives 0.0 angstrom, 19.3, 19.1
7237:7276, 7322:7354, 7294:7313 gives 0.0 angstrom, 19.3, 19.2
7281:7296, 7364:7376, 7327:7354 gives -0.6 angstrom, 19.1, 18.5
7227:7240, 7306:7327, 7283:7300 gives -0.2 angstrom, 19.4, 19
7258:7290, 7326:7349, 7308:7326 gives 0.1 angstrom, 19.2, 19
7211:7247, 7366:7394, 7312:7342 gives -0.5 angstrom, 19.4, 18.5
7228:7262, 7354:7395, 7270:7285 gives 0.1 angstrom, 19.4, 18.7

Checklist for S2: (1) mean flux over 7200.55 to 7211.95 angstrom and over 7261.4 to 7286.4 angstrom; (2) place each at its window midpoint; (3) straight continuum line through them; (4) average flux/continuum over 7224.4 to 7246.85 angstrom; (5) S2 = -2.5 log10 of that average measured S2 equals 0.00 mag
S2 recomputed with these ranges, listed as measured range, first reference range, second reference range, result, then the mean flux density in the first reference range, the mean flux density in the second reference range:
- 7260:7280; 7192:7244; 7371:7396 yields 0.00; 19.5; 18.5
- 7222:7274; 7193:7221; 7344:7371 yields 0.01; 19.6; 19.1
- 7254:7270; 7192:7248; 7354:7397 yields 0.00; 19.5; 18.7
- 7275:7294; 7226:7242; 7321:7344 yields 0.01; 19.3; 19.1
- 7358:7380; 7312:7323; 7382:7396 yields 0.01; 19.2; 18.6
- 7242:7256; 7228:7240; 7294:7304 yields 0.00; 19.4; 19.6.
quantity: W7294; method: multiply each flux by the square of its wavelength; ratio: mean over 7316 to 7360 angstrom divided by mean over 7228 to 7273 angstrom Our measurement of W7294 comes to 1.02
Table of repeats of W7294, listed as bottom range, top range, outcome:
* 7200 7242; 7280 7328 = 1.01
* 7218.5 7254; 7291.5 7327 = 1.01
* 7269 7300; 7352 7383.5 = 1.00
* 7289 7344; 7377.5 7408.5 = 0.99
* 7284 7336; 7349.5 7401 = 1.00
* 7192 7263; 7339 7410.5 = 1.00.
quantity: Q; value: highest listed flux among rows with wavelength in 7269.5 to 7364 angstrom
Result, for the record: 19.94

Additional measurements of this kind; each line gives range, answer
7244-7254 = 19.73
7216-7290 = 20.11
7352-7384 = 19.59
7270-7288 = 19.42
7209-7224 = 19.82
